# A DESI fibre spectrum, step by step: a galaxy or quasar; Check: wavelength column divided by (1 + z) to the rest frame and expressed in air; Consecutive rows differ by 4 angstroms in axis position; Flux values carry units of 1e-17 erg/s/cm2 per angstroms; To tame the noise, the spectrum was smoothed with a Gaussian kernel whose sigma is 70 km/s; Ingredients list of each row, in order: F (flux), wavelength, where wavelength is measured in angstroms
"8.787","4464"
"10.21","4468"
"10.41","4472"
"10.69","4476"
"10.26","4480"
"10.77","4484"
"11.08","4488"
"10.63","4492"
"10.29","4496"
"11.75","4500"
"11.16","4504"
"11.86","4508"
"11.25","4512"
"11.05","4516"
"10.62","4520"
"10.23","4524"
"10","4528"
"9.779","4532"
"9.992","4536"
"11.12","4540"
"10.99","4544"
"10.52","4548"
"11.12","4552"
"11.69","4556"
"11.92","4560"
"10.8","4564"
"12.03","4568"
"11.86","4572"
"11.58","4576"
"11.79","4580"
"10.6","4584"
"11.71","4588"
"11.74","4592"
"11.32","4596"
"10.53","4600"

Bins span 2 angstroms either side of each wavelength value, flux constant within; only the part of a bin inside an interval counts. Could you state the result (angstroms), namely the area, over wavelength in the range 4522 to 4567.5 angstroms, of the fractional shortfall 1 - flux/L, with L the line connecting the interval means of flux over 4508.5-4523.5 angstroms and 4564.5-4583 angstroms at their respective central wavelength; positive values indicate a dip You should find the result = 2.2 angstroms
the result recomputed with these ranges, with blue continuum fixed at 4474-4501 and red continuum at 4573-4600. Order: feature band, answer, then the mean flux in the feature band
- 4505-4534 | 0.7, 10.7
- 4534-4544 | 0.4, 10.6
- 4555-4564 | -0.3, 11.6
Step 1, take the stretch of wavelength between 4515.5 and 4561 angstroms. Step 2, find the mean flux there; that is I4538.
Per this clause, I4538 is 10.7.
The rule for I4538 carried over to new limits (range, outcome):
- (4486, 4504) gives 11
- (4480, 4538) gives 10.7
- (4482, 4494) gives 10.8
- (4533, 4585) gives 11.2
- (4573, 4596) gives 11.5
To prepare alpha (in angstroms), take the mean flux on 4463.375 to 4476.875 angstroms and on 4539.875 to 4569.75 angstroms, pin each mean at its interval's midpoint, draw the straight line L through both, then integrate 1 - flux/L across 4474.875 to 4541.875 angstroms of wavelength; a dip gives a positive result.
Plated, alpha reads -0.75 angstroms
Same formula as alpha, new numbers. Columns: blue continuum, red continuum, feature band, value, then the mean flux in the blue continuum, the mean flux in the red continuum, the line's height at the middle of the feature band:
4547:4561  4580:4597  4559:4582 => -0.6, 11.3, 11.4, 11.4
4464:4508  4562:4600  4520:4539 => 1.6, 10.7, 11.4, 11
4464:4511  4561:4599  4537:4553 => 0.5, 10.8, 11.5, 11.2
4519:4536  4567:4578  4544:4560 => -0.2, 10.1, 11.8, 11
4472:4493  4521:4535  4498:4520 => -2.2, 10.7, 10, 10.3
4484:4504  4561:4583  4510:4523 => 0.2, 10.9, 11.6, 11.1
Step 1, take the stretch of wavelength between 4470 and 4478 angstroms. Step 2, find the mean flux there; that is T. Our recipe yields 10.6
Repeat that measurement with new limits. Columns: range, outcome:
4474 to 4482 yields 10.5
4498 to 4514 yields 11.5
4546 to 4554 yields 10.8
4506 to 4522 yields 11.2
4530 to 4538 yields 9.89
